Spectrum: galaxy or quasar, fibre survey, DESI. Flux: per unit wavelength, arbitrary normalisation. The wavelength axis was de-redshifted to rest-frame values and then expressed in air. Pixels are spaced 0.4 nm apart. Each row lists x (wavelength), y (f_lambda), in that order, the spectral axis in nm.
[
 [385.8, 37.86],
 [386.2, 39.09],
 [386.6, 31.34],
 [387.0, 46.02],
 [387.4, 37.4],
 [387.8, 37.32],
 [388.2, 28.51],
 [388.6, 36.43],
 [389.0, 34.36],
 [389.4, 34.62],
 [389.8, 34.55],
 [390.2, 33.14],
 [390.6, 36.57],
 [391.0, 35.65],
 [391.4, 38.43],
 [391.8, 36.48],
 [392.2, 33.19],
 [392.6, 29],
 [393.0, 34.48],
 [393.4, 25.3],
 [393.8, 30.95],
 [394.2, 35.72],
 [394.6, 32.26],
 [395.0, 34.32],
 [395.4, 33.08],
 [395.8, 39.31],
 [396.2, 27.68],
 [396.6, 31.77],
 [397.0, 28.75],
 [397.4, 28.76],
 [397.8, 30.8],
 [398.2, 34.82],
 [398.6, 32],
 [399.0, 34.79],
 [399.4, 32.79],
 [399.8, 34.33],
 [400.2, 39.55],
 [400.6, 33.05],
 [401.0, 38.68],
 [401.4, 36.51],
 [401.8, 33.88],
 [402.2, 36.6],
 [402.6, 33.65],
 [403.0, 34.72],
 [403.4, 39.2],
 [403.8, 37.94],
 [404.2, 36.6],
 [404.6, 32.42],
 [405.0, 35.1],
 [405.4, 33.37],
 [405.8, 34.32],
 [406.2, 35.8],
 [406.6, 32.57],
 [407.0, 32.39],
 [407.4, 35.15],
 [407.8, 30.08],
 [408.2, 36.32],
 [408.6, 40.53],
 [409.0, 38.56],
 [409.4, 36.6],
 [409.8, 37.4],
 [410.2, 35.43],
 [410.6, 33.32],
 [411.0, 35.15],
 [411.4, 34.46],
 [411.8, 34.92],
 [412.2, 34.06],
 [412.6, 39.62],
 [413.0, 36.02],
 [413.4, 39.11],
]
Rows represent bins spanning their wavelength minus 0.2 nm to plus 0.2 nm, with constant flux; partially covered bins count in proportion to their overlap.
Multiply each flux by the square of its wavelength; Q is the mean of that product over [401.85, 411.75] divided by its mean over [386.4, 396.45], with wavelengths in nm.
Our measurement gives 1.1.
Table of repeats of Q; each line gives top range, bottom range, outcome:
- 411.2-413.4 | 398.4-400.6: 1.11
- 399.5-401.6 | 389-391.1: 1.10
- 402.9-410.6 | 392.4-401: 1.14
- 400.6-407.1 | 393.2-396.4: 1.14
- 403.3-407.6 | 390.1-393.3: 1.09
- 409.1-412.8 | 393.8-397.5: 1.19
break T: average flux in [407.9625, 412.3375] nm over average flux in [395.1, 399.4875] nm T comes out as 1.12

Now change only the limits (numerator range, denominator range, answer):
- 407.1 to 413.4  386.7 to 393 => 1.02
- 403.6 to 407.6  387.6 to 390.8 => 1.00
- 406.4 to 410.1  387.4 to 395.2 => 1.05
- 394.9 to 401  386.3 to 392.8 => 0.94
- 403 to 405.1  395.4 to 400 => 1.12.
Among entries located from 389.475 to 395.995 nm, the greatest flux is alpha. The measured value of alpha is 39.31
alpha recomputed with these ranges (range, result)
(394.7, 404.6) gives 39.55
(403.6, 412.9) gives 40.53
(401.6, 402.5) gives 36.6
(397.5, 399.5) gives 34.82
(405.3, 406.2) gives 35.8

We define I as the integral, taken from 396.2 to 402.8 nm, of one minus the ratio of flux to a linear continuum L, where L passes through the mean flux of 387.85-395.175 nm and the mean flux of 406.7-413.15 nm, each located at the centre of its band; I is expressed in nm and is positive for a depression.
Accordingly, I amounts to 0.17 nm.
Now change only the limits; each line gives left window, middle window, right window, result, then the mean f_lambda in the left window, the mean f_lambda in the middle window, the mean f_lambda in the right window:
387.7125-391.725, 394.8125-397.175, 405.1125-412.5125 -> 0.17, 34.9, 32.5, 35.1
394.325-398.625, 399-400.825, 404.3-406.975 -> -0.12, 32.2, 35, 33.9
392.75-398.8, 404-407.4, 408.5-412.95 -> 0.07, 32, 34.1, 36.3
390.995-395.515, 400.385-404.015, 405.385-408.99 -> -0.20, 33.1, 36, 34.8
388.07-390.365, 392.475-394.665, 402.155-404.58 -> 0.20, 33.8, 31.3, 36.1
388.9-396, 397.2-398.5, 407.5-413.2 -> 0.11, 34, 31.5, 35.9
